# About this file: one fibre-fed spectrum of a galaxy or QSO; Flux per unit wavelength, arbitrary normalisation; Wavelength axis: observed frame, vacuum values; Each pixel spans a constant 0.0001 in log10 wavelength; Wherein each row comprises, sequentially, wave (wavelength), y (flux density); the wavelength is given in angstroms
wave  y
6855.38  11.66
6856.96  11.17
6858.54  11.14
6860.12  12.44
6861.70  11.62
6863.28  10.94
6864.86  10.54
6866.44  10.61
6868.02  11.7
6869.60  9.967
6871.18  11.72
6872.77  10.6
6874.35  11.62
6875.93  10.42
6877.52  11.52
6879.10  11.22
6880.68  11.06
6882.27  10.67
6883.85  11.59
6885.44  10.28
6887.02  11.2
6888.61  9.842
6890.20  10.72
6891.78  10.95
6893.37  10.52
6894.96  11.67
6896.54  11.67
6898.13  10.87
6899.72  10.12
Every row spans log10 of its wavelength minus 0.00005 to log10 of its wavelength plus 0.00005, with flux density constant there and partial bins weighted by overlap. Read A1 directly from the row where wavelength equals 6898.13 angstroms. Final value 10.87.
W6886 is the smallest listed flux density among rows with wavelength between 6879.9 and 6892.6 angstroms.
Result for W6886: 9.842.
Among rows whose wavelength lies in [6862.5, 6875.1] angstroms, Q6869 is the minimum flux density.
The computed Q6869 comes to 9.967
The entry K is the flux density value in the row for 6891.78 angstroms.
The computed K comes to 10.95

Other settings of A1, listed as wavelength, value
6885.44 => 10.28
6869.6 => 9.967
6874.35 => 11.62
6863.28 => 10.94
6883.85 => 11.59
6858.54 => 11.14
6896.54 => 11.67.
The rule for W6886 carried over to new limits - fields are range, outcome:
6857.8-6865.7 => 10.54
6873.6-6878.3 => 10.42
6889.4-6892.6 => 10.72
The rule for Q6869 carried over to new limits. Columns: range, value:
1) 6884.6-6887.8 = 10.28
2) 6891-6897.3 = 10.52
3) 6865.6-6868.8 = 10.61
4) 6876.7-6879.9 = 11.22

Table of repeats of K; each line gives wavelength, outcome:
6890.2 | 10.72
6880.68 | 11.06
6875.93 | 10.42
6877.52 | 11.52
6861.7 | 11.62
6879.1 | 11.22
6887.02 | 11.2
